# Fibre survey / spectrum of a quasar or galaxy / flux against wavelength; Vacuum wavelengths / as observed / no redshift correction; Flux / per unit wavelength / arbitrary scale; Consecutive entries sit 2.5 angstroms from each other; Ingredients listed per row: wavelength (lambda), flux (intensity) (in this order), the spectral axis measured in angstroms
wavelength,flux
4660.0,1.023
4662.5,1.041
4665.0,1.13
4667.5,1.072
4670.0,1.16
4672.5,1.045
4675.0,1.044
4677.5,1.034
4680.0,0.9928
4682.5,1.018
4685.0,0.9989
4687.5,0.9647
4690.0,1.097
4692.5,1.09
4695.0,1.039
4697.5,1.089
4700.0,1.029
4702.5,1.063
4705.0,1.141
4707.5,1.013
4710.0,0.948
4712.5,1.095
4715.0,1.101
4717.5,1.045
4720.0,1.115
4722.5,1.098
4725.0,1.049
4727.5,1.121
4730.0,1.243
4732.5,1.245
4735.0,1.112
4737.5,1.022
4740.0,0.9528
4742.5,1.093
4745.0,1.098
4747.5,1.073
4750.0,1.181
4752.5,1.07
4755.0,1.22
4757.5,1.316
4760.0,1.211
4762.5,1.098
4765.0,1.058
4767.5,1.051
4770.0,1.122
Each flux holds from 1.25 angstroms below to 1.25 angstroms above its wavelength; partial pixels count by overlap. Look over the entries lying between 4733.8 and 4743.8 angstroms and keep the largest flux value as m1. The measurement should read 1.112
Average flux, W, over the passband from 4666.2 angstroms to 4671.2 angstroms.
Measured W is 1.12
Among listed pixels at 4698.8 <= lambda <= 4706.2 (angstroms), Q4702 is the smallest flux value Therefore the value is 1.029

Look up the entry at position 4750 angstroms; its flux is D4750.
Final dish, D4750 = 1.181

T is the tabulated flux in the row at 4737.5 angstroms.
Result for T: 1.022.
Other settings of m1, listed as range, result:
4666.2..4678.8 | 1.16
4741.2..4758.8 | 1.316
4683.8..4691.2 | 1.097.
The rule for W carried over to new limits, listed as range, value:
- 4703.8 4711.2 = 1.03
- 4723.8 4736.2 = 1.15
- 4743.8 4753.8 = 1.11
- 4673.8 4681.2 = 1.02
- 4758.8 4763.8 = 1.15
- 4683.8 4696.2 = 1.04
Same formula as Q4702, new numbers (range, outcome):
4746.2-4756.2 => 1.07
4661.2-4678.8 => 1.034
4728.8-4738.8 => 1.022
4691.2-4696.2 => 1.039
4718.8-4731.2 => 1.049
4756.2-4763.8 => 1.098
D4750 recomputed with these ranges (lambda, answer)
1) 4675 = 1.044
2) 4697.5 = 1.089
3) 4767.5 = 1.051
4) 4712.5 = 1.095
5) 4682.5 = 1.018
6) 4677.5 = 1.034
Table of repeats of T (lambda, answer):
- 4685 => 0.9989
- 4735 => 1.112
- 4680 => 0.9928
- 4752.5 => 1.07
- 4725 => 1.049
